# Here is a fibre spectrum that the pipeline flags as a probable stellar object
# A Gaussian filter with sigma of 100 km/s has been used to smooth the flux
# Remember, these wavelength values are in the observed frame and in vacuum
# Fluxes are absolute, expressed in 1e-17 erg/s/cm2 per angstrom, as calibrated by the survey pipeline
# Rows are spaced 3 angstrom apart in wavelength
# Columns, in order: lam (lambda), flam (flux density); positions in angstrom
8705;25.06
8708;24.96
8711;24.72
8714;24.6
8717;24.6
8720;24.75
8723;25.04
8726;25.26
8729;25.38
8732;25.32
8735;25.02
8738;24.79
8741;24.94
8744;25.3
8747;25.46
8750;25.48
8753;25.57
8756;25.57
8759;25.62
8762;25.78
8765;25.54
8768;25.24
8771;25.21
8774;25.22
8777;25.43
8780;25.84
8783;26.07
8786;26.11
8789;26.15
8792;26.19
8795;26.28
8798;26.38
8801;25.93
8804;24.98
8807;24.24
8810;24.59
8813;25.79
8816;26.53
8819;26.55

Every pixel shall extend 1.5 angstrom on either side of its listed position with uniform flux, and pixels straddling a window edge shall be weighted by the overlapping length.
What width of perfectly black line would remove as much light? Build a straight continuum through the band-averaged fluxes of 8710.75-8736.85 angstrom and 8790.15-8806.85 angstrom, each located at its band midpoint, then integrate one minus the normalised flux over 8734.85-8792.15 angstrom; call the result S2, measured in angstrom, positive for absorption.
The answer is -0.2 angstrom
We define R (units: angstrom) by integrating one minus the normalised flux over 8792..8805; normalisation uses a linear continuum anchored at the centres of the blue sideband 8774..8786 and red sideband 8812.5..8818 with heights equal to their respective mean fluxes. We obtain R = 0.0 angstrom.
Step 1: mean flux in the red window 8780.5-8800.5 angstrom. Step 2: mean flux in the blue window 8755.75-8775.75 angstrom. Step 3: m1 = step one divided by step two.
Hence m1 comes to 1.03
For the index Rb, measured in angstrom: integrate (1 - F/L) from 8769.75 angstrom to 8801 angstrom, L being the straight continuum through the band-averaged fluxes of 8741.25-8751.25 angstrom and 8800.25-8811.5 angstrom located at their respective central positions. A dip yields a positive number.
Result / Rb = -1.1 angstrom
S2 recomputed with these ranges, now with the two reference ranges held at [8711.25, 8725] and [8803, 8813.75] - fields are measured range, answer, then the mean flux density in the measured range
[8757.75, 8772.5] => -0.4 angstrom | 25.5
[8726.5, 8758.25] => -0.7 angstrom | 25.3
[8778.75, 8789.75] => -0.5 angstrom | 26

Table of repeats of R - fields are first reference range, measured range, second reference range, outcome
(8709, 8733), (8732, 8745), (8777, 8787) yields 0.1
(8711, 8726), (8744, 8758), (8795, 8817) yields -0.2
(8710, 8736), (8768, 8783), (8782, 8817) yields 0.0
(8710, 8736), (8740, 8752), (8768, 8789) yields 0.0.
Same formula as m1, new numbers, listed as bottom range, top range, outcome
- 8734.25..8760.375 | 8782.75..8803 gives 1.03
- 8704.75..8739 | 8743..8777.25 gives 1.02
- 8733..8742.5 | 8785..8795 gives 1.05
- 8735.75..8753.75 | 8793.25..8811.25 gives 1.01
